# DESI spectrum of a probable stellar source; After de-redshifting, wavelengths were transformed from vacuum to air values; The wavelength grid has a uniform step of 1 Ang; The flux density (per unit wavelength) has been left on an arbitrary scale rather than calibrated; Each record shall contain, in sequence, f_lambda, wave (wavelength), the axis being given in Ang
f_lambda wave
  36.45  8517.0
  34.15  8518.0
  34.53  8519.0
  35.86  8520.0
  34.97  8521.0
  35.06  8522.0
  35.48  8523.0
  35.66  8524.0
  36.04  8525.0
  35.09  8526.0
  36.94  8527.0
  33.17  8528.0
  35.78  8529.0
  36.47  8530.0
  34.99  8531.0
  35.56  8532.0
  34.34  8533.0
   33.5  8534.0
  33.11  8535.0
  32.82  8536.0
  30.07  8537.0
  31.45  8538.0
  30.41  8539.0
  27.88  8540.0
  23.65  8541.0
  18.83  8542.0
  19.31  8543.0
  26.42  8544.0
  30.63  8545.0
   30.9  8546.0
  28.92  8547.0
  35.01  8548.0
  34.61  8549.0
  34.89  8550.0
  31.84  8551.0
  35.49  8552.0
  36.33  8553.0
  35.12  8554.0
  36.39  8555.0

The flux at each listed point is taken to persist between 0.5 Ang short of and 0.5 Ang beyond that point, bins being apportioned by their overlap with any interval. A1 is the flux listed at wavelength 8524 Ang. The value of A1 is 35.66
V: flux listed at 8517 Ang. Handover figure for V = 36.45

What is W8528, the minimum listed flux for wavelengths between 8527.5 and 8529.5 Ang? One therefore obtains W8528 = 33.17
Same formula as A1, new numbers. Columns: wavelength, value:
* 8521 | 34.97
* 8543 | 19.31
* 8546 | 30.9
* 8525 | 36.04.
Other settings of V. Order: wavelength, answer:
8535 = 33.11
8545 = 30.63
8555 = 36.39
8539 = 30.41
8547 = 28.92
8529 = 35.78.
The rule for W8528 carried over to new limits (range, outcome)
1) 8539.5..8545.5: 18.83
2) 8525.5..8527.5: 35.09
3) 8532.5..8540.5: 27.88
